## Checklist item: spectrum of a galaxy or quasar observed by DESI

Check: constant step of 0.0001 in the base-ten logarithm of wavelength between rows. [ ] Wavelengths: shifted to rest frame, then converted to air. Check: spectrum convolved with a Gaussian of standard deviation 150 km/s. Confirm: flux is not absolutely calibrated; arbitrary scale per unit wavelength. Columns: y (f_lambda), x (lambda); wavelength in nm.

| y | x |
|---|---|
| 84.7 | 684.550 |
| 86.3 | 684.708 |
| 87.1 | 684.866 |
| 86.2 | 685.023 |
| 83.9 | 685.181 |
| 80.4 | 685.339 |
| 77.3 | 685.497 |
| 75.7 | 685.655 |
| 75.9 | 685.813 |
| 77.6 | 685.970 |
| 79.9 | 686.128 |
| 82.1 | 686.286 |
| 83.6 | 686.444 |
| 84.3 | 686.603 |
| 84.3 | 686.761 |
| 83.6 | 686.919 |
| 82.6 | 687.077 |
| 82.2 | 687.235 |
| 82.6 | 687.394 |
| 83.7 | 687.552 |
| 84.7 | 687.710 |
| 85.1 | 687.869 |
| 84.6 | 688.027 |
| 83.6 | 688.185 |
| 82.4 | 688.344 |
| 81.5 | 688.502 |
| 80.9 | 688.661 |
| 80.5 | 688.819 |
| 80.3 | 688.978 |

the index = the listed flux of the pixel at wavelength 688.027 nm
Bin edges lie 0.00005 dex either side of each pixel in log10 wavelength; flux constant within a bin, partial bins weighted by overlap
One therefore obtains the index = 84.6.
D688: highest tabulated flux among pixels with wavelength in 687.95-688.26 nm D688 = 84.6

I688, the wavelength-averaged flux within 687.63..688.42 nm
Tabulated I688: 84.1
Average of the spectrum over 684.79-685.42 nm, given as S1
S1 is 84.4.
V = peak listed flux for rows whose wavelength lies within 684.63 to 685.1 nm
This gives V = 87.1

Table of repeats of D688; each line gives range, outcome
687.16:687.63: 83.7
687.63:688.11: 85.1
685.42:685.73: 77.3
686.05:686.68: 84.3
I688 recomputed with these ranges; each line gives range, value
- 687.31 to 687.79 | 83.5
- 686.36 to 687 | 83.9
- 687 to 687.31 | 82.5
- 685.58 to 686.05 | 76.5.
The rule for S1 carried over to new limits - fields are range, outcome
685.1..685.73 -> 79.3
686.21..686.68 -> 83.2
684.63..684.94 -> 86.6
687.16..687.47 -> 82.2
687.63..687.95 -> 84.9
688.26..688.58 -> 82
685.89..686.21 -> 79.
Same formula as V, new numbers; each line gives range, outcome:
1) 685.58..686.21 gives 79.9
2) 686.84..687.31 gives 83.6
